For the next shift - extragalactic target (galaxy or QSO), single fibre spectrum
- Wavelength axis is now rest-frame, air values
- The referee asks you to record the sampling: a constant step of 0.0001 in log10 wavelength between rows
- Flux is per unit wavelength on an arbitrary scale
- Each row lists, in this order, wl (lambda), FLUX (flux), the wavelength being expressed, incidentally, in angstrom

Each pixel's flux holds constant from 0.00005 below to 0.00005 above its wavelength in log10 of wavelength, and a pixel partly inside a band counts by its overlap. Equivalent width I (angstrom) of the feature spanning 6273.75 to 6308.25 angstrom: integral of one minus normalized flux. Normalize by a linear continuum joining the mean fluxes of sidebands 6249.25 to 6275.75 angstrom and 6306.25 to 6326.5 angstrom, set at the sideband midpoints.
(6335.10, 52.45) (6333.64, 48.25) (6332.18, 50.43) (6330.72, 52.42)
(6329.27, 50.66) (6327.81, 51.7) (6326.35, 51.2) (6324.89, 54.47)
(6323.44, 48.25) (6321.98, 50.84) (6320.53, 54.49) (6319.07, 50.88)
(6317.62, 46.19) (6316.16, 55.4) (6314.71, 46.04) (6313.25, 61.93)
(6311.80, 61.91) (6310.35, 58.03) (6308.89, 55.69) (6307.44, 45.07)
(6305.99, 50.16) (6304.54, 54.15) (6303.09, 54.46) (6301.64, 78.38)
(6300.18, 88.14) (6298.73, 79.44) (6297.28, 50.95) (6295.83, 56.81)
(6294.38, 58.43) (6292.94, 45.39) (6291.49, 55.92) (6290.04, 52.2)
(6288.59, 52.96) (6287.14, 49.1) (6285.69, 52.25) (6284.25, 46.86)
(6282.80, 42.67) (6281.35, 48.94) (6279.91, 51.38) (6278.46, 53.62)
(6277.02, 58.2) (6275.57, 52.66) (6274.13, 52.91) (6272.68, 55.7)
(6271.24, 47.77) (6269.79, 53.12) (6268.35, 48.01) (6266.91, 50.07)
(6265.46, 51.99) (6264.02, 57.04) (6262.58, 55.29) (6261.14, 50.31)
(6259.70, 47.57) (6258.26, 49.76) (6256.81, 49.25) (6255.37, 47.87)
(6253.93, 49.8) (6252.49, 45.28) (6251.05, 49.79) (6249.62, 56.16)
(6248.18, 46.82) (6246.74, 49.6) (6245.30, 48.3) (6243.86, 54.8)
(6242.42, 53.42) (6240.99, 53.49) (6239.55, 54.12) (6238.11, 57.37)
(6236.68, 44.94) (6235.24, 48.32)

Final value -2.3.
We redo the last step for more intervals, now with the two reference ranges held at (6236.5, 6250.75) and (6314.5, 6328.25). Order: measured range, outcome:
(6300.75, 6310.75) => -1.1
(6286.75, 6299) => -0.8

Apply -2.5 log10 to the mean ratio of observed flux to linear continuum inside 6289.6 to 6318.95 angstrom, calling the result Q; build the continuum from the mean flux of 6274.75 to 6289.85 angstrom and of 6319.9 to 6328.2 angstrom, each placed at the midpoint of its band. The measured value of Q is -0.12 mag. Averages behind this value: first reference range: 50.9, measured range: 57.7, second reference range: 51.8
